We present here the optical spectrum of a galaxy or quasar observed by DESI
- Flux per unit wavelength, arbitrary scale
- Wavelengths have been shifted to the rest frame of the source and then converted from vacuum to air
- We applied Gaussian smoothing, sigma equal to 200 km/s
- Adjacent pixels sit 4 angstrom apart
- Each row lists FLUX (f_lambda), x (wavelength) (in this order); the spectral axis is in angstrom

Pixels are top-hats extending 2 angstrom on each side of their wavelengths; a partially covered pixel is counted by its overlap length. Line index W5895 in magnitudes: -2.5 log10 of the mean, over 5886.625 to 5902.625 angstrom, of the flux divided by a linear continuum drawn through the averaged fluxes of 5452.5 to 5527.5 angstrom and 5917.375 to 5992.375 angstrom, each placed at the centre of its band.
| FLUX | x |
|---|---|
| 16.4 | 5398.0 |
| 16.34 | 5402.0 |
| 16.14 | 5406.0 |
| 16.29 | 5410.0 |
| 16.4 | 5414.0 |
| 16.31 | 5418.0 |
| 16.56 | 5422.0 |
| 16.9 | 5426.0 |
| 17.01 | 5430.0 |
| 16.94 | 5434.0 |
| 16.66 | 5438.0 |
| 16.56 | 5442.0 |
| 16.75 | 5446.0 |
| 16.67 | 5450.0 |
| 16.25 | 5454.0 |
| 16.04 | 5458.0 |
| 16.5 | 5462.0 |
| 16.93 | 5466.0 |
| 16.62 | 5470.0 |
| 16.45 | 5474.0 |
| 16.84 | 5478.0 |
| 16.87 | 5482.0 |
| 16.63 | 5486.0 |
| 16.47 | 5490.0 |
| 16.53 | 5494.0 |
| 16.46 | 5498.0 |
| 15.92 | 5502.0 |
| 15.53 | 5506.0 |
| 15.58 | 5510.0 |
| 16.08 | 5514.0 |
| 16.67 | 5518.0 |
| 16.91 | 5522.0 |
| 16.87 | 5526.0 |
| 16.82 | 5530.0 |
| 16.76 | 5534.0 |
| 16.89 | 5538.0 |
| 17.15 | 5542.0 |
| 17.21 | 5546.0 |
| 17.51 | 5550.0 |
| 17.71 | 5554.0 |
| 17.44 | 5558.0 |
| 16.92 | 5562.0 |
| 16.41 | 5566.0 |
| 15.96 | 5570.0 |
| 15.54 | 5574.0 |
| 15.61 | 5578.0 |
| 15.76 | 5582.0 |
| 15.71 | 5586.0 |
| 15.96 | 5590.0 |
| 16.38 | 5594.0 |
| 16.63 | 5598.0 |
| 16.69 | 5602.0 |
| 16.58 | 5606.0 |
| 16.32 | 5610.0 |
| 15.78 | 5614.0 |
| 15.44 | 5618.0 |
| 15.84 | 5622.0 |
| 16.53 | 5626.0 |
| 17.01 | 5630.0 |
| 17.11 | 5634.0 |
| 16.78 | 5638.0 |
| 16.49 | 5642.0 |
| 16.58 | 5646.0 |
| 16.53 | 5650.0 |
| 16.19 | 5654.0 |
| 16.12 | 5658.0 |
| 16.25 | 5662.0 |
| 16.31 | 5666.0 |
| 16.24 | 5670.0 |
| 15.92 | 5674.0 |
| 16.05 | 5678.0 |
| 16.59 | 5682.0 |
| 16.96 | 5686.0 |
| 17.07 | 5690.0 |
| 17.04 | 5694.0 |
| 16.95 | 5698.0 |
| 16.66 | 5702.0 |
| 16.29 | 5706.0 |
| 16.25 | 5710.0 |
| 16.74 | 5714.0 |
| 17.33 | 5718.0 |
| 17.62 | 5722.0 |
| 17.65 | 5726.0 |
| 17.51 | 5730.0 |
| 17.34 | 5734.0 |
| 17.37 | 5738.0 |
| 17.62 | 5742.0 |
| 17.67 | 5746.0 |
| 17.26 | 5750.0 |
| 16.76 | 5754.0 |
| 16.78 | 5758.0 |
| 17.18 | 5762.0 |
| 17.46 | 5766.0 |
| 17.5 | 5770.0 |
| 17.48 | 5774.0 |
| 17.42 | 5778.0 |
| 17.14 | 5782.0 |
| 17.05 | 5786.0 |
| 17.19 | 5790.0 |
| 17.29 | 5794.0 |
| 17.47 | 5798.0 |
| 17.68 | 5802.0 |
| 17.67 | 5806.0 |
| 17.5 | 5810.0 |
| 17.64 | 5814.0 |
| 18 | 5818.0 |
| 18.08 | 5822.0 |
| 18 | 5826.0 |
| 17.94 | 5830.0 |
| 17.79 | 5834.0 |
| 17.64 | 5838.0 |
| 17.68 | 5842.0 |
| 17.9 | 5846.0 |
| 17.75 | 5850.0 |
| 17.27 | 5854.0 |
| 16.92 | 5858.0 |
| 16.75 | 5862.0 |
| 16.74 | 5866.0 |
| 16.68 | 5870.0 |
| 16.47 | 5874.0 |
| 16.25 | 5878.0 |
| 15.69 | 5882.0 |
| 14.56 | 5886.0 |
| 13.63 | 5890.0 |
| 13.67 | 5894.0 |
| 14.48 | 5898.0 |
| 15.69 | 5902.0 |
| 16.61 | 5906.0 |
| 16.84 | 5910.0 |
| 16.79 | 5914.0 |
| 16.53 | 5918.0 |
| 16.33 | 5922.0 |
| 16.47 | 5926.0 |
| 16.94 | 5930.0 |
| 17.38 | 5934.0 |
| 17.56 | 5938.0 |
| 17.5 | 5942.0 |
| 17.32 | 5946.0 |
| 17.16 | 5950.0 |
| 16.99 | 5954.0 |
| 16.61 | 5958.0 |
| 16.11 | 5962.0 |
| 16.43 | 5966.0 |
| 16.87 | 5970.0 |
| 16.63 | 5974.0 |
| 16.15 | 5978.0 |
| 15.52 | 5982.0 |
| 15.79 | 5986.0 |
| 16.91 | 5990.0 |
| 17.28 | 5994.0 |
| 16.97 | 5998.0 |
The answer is 0.17 mag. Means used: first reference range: 16.4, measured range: 14.3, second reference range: 16.7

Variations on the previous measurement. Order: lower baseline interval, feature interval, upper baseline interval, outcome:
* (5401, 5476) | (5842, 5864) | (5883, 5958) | -0.068 mag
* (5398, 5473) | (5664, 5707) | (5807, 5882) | 0.031 mag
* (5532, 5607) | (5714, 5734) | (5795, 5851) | -0.008 mag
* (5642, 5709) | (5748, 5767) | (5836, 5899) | -0.044 mag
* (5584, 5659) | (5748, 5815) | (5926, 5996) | -0.049 mag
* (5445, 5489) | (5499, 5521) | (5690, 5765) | 0.043 mag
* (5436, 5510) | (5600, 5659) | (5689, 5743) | 0.030 mag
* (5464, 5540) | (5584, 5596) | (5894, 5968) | 0.034 mag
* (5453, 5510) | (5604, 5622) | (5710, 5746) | 0.059 mag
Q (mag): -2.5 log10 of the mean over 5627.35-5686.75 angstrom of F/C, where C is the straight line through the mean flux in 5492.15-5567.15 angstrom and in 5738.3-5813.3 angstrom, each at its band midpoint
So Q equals 0.04 mag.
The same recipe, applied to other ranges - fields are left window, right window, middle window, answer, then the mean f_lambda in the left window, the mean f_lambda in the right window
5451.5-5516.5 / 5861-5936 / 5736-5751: -0.09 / 16.4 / 16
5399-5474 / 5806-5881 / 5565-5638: 0.05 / 16.5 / 17.4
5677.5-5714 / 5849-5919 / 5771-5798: -0.06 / 16.7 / 16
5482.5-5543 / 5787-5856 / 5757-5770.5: 0.01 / 16.5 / 17.7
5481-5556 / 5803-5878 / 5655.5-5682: 0.05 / 16.7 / 17.4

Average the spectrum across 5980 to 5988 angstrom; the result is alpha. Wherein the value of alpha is 15.7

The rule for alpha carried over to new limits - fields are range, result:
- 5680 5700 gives 16.9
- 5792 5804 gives 17.5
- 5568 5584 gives 15.7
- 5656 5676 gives 16.2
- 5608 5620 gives 15.8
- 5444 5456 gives 16.6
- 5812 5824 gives 17.9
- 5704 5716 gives 16.4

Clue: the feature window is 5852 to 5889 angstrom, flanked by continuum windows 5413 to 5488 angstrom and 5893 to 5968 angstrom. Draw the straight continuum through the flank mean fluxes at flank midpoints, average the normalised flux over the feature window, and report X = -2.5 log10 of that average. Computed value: 0.02 mag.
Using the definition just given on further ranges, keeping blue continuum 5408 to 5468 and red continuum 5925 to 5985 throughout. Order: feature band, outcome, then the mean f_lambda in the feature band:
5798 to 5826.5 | -0.066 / 17.8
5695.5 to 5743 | -0.027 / 17.1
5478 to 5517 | 0.022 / 16.3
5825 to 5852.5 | -0.068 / 17.8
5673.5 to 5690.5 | 0.010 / 16.5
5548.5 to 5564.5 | -0.047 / 17.4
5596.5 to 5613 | 0.009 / 16.5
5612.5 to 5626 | 0.056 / 15.8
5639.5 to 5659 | 0.017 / 16.4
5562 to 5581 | 0.043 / 16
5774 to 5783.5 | -0.040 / 17.3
